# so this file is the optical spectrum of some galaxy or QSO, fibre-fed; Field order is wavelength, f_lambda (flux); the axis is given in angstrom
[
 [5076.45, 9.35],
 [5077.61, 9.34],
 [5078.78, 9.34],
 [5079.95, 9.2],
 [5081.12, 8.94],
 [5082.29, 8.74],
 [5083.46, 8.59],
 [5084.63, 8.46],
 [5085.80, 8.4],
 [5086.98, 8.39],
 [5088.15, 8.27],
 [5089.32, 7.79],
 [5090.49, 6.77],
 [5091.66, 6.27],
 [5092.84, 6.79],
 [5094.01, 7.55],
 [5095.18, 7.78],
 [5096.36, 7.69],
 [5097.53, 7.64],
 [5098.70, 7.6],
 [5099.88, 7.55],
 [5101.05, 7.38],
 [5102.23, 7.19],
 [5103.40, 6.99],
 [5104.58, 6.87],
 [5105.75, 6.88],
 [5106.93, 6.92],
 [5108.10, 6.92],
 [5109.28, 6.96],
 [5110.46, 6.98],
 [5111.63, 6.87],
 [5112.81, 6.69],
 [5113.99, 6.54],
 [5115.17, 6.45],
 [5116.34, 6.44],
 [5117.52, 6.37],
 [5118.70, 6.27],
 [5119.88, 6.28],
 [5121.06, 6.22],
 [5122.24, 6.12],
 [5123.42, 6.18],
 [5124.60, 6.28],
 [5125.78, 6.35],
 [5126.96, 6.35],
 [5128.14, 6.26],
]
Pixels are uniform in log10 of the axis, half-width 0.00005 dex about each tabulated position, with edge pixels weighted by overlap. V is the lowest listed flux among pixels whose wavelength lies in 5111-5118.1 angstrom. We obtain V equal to 6.37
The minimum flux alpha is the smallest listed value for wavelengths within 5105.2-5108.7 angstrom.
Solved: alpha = 6.88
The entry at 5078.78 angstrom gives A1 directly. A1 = 9.34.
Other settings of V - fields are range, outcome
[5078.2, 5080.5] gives 9.2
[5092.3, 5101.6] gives 6.79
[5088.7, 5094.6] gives 6.27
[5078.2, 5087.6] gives 8.39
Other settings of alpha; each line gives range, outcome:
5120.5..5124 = 6.12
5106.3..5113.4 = 6.69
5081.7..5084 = 8.59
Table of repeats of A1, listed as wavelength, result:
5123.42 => 6.18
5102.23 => 7.19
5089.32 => 7.79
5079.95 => 9.2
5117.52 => 6.37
